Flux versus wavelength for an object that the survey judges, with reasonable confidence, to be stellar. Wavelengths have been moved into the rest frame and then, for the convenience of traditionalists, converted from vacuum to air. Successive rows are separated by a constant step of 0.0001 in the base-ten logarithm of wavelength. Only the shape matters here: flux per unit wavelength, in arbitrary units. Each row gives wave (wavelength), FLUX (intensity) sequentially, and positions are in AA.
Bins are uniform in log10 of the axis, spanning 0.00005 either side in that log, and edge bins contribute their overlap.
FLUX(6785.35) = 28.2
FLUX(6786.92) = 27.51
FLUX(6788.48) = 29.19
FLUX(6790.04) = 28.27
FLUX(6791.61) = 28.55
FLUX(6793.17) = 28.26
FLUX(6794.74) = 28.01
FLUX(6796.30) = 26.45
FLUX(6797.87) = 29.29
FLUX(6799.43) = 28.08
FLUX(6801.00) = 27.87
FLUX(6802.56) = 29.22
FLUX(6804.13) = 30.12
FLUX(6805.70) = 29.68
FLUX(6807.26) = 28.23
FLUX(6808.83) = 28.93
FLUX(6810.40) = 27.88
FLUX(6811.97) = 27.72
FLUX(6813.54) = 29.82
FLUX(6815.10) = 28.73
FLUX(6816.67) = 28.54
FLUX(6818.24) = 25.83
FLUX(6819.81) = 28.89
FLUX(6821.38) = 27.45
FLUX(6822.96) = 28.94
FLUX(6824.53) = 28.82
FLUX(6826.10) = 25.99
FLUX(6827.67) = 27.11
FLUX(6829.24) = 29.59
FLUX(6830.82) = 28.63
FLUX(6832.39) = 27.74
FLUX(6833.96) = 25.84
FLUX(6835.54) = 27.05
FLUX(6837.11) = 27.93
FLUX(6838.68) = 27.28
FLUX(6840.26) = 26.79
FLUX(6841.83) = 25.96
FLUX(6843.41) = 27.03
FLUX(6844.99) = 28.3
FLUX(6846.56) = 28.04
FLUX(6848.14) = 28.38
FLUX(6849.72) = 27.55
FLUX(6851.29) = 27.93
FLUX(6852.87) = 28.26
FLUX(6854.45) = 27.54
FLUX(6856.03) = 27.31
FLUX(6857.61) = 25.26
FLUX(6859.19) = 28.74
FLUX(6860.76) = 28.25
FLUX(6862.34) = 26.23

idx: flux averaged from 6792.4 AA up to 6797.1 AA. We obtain 27.5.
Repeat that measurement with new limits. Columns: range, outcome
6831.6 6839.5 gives 27.2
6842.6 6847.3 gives 27.8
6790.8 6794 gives 28.3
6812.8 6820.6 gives 28.4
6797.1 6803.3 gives 28.6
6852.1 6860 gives 27.4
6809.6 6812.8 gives 27.8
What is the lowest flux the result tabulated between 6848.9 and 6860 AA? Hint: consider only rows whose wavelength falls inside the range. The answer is 25.26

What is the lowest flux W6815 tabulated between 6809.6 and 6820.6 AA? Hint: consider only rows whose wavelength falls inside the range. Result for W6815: 25.83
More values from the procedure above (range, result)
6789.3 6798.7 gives 26.45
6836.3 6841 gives 26.79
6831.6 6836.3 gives 25.84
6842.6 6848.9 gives 27.03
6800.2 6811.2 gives 27.87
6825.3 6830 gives 25.99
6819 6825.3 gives 27.45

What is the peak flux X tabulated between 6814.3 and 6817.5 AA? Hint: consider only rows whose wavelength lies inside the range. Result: 28.73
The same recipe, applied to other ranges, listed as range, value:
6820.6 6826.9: 28.94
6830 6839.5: 28.63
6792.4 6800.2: 29.29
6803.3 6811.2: 30.12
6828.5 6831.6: 29.59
